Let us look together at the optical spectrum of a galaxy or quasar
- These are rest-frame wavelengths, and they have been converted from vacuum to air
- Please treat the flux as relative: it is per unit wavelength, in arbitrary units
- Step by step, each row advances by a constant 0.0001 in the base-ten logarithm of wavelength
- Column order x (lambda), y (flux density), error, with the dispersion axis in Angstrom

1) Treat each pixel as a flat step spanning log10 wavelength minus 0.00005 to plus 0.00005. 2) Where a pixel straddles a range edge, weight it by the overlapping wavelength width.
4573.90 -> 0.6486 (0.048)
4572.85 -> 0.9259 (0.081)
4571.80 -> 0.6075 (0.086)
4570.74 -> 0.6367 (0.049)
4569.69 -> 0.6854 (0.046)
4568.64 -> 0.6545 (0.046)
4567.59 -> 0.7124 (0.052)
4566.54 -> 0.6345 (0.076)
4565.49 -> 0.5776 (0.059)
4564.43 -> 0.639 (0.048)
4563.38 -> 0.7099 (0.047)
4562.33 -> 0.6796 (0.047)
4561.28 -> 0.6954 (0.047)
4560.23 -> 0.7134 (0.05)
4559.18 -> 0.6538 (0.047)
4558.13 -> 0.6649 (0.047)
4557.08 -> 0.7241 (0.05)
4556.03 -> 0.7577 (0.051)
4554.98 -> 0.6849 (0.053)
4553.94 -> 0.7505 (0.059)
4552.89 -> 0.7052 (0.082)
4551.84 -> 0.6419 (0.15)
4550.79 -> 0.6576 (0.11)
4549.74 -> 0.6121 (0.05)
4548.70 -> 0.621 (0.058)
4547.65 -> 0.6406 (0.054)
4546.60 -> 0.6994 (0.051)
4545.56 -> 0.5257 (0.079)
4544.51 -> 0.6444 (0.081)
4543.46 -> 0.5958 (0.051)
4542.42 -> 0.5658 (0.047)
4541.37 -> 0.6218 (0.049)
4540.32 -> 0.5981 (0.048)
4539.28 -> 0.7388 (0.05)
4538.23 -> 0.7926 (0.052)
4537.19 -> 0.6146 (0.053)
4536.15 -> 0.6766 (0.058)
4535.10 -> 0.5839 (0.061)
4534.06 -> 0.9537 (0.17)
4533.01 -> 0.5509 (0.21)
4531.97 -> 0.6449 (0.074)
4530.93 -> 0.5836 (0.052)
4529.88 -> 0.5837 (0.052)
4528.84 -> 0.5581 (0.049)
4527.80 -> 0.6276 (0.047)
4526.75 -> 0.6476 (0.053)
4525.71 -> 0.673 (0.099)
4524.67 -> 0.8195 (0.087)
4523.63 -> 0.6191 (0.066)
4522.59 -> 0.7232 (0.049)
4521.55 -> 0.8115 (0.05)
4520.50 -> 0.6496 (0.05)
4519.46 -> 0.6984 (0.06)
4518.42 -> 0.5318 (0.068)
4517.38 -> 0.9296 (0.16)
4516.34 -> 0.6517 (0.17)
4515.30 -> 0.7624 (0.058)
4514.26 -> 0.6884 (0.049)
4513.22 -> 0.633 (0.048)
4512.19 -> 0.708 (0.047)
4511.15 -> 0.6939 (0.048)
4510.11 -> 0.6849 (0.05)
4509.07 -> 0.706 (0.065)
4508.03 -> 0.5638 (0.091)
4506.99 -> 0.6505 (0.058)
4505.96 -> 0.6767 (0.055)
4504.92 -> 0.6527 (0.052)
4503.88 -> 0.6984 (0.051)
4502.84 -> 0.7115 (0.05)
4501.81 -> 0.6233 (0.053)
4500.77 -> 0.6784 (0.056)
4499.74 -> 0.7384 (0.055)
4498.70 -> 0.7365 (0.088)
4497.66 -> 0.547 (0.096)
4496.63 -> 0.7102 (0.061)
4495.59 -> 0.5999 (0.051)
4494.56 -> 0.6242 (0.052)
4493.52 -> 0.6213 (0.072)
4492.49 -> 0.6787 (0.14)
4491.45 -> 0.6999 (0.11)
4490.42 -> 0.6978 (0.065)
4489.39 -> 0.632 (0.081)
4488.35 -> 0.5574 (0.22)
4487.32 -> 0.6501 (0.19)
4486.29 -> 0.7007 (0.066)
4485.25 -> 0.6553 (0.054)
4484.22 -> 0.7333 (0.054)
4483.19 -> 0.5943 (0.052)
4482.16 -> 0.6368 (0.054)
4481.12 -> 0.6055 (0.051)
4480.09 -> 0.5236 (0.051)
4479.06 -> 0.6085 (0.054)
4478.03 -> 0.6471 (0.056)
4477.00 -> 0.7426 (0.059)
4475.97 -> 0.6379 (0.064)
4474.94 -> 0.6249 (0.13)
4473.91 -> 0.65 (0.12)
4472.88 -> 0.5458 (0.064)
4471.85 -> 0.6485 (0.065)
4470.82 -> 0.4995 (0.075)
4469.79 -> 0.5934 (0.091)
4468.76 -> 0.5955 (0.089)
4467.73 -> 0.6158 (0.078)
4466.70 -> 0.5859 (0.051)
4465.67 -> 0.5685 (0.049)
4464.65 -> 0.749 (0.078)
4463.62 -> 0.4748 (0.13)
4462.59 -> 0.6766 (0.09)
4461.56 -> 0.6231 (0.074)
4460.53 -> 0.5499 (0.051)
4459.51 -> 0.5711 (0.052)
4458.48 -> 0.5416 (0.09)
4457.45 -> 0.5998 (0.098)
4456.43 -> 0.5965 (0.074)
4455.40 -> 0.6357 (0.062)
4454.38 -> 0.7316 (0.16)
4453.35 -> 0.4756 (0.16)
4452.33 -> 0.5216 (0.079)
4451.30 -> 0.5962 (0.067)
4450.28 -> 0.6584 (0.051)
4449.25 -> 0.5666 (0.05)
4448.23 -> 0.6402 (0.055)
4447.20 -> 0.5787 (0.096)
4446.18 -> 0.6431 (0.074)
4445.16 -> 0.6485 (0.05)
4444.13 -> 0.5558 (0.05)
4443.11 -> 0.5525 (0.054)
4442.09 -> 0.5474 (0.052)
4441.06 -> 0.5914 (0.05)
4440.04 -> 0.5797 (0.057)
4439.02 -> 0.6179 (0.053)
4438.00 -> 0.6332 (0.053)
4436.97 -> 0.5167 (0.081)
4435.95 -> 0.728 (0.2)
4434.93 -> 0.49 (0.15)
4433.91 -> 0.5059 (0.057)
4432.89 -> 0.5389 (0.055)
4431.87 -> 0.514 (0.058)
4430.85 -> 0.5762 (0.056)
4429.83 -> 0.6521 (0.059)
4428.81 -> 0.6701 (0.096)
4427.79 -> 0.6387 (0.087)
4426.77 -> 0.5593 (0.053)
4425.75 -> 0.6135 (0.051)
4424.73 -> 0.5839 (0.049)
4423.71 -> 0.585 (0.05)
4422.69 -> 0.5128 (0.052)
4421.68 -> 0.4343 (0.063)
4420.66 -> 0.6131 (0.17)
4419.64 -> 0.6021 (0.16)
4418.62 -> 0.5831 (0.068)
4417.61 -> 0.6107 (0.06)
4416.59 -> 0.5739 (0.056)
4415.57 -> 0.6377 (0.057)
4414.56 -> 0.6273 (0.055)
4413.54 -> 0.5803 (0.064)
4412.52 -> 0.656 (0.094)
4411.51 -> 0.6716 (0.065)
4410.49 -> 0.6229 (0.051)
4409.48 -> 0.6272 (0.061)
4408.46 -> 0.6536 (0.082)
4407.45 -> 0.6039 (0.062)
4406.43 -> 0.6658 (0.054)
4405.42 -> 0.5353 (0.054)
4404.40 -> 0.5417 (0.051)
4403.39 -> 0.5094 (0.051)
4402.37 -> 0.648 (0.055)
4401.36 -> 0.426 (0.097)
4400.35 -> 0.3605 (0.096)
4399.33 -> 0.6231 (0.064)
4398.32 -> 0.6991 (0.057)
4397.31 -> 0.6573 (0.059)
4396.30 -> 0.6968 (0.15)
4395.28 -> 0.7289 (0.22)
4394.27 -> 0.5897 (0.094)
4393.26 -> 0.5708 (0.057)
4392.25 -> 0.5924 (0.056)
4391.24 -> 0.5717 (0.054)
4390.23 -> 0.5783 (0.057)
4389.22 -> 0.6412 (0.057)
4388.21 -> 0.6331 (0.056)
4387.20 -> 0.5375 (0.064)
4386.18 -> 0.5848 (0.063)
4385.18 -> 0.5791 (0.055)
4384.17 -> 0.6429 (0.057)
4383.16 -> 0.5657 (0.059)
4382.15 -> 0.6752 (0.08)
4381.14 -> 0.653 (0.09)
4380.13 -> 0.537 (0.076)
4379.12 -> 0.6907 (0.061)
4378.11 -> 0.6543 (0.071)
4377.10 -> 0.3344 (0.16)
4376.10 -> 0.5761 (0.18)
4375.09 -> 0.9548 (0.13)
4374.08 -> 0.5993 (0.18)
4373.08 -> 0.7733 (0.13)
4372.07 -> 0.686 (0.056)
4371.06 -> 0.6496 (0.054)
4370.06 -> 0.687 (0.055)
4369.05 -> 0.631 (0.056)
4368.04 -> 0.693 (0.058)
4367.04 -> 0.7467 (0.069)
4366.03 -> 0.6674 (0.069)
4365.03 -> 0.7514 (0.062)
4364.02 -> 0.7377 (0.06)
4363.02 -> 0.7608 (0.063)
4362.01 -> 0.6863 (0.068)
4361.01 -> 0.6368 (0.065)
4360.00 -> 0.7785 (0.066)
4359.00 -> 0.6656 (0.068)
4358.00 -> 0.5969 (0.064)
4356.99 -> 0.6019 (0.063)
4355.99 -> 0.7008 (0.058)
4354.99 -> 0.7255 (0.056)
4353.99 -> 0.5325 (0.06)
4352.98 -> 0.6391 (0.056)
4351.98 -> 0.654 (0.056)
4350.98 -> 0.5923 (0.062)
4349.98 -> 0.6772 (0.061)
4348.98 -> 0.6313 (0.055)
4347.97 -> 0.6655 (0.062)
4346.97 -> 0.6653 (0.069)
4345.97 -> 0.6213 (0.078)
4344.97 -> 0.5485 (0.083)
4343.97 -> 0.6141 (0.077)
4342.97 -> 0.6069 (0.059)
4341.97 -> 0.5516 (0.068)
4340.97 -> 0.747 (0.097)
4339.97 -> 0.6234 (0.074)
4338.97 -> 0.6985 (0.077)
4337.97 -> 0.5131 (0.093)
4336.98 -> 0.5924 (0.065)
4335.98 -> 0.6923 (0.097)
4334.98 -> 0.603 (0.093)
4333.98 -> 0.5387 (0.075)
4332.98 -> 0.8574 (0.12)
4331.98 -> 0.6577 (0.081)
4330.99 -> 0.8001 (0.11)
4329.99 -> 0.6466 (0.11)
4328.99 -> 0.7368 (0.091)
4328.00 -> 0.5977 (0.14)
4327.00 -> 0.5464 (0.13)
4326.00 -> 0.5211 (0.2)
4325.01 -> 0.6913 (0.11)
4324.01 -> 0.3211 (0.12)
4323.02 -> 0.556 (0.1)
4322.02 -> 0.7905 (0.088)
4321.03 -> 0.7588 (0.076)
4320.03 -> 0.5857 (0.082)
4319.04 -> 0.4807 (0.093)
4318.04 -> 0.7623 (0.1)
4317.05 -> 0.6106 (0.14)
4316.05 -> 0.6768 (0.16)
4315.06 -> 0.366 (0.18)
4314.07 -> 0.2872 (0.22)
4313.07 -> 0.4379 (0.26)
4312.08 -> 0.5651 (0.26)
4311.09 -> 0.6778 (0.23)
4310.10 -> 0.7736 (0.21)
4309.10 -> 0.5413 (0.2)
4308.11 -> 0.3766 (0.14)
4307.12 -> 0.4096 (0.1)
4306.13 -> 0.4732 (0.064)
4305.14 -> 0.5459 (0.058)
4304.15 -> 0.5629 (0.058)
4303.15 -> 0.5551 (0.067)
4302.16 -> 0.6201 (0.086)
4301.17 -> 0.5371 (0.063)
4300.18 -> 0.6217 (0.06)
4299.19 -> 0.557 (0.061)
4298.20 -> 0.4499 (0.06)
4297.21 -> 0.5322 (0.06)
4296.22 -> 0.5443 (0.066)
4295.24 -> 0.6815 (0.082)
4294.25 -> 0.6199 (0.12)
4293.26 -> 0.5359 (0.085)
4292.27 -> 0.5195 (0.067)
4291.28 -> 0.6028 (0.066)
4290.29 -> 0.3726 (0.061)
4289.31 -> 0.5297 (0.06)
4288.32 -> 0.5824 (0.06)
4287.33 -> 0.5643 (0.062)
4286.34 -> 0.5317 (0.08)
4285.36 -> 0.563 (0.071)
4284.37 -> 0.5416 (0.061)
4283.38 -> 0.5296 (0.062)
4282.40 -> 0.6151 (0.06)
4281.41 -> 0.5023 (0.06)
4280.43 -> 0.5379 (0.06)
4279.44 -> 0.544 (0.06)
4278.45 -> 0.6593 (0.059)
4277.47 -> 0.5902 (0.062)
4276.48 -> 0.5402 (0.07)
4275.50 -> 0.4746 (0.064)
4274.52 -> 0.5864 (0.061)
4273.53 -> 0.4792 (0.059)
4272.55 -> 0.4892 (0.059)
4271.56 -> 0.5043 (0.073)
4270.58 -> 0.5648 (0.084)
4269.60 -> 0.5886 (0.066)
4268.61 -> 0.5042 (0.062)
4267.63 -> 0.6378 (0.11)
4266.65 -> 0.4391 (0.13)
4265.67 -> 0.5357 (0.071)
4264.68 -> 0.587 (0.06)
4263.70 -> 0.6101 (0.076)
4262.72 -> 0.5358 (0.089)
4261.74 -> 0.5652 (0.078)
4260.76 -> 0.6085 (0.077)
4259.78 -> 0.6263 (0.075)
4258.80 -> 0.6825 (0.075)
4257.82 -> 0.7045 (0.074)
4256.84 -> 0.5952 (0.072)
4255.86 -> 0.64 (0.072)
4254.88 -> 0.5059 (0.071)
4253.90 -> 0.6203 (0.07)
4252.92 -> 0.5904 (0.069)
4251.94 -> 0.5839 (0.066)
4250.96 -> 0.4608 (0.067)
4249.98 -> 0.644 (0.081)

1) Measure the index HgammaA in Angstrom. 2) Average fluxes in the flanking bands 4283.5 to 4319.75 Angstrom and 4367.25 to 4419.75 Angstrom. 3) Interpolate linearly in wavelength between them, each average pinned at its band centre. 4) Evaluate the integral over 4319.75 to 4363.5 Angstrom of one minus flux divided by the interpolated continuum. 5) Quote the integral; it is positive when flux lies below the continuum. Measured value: -5.0 Angstrom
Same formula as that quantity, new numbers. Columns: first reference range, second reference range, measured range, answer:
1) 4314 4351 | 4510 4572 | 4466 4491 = 1.2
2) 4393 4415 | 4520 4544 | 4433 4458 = 1.3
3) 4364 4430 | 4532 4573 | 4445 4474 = 1.8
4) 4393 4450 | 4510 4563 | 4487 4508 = -0.4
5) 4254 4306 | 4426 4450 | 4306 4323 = 0.1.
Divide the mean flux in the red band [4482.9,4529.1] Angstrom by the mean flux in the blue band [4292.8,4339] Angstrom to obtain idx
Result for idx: 1.15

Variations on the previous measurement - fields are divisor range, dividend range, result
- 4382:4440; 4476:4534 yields 1.12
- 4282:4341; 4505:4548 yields 1.15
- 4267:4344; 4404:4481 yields 1.04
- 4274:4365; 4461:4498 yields 1.05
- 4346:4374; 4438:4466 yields 0.89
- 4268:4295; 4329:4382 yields 1.21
